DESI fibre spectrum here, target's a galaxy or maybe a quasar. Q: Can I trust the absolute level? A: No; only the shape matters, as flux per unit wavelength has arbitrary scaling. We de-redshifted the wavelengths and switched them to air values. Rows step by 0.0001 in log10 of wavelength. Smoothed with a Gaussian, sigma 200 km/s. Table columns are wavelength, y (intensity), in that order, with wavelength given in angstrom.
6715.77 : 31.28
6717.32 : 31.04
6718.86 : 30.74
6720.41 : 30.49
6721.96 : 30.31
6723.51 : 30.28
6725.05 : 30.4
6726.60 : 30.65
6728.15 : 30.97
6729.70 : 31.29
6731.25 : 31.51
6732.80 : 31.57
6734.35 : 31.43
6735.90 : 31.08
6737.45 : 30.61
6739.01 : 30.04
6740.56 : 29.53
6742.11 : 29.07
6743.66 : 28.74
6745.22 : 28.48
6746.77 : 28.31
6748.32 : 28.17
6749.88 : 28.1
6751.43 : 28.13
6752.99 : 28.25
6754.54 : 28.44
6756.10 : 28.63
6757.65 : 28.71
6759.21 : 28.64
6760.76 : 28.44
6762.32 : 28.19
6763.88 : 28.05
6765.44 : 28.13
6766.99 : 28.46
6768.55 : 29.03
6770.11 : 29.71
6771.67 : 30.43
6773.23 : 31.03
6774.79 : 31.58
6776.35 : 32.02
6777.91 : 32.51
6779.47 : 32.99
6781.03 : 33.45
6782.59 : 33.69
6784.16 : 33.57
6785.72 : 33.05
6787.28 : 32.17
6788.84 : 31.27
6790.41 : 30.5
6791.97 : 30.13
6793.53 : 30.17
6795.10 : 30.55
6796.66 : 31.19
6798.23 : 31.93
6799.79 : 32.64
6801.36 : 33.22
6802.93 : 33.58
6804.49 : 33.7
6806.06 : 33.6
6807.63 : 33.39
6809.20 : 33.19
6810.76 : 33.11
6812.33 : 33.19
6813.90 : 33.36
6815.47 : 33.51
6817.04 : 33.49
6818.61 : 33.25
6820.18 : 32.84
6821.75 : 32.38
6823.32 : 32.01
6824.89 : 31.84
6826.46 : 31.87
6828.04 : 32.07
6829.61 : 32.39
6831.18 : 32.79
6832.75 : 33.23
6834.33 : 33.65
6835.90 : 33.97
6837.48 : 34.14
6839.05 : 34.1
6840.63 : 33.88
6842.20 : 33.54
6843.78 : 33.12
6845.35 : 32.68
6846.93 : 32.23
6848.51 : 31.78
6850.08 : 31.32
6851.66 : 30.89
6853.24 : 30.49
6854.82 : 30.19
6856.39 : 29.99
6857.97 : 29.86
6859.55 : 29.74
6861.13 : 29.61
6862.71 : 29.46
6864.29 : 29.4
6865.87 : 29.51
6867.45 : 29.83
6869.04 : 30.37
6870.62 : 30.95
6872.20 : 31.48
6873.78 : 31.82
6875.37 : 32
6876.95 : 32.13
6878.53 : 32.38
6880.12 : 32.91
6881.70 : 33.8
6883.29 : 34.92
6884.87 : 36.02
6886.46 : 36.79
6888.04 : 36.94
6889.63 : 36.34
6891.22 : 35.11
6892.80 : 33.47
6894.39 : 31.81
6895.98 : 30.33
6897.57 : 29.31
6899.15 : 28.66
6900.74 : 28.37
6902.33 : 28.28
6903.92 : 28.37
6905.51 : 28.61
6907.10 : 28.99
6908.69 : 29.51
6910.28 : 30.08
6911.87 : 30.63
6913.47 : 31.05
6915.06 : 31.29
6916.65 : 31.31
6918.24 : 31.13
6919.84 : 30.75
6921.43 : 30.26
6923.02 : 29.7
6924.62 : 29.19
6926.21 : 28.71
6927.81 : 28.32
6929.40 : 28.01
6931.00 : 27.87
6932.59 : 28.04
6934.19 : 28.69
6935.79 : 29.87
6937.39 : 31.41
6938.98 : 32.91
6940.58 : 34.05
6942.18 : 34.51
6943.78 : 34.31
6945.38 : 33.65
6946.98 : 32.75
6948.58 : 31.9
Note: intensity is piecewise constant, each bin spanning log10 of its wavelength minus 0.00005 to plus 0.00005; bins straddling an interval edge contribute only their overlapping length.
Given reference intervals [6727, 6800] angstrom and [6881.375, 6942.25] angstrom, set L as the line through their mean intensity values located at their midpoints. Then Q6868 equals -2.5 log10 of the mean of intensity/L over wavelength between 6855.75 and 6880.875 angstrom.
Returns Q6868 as 0.00 mag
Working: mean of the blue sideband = 30.3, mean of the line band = 30.7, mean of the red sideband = 31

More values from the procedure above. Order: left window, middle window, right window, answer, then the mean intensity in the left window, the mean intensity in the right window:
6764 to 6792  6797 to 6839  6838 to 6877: -0.060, 31.3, 31.2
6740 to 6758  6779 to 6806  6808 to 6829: -0.036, 28.5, 32.8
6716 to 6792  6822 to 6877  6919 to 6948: -0.041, 30.3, 30.7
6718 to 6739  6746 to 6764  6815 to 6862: 0.103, 30.8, 32.2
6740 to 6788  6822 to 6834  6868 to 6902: -0.035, 29.9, 32.6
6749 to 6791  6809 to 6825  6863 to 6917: -0.076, 30.3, 31.5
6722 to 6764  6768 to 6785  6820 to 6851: -0.040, 29.5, 32.8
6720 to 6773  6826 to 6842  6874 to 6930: -0.093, 29.5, 31.3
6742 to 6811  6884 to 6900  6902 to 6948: -0.101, 30.7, 30.4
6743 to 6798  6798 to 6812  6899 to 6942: -0.108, 30.1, 29.9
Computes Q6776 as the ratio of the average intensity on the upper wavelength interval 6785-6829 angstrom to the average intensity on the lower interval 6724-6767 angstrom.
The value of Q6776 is 1.10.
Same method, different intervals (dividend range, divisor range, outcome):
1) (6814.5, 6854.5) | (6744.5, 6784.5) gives 1.10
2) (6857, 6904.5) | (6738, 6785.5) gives 1.06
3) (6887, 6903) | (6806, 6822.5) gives 0.96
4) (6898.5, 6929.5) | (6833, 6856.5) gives 0.91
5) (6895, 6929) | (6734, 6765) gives 1.03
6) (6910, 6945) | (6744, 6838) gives 0.98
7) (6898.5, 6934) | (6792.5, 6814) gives 0.90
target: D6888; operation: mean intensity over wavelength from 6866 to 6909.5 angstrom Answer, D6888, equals 31.8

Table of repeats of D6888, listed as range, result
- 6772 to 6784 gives 32.4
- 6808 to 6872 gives 32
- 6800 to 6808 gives 33.4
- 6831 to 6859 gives 32.3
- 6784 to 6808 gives 32.1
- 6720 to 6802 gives 30.4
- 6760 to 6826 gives 31.8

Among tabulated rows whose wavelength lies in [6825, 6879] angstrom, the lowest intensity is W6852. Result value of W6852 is 29.4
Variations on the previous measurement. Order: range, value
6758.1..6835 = 28.05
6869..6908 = 28.28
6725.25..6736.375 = 30.65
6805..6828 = 31.84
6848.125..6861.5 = 29.61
